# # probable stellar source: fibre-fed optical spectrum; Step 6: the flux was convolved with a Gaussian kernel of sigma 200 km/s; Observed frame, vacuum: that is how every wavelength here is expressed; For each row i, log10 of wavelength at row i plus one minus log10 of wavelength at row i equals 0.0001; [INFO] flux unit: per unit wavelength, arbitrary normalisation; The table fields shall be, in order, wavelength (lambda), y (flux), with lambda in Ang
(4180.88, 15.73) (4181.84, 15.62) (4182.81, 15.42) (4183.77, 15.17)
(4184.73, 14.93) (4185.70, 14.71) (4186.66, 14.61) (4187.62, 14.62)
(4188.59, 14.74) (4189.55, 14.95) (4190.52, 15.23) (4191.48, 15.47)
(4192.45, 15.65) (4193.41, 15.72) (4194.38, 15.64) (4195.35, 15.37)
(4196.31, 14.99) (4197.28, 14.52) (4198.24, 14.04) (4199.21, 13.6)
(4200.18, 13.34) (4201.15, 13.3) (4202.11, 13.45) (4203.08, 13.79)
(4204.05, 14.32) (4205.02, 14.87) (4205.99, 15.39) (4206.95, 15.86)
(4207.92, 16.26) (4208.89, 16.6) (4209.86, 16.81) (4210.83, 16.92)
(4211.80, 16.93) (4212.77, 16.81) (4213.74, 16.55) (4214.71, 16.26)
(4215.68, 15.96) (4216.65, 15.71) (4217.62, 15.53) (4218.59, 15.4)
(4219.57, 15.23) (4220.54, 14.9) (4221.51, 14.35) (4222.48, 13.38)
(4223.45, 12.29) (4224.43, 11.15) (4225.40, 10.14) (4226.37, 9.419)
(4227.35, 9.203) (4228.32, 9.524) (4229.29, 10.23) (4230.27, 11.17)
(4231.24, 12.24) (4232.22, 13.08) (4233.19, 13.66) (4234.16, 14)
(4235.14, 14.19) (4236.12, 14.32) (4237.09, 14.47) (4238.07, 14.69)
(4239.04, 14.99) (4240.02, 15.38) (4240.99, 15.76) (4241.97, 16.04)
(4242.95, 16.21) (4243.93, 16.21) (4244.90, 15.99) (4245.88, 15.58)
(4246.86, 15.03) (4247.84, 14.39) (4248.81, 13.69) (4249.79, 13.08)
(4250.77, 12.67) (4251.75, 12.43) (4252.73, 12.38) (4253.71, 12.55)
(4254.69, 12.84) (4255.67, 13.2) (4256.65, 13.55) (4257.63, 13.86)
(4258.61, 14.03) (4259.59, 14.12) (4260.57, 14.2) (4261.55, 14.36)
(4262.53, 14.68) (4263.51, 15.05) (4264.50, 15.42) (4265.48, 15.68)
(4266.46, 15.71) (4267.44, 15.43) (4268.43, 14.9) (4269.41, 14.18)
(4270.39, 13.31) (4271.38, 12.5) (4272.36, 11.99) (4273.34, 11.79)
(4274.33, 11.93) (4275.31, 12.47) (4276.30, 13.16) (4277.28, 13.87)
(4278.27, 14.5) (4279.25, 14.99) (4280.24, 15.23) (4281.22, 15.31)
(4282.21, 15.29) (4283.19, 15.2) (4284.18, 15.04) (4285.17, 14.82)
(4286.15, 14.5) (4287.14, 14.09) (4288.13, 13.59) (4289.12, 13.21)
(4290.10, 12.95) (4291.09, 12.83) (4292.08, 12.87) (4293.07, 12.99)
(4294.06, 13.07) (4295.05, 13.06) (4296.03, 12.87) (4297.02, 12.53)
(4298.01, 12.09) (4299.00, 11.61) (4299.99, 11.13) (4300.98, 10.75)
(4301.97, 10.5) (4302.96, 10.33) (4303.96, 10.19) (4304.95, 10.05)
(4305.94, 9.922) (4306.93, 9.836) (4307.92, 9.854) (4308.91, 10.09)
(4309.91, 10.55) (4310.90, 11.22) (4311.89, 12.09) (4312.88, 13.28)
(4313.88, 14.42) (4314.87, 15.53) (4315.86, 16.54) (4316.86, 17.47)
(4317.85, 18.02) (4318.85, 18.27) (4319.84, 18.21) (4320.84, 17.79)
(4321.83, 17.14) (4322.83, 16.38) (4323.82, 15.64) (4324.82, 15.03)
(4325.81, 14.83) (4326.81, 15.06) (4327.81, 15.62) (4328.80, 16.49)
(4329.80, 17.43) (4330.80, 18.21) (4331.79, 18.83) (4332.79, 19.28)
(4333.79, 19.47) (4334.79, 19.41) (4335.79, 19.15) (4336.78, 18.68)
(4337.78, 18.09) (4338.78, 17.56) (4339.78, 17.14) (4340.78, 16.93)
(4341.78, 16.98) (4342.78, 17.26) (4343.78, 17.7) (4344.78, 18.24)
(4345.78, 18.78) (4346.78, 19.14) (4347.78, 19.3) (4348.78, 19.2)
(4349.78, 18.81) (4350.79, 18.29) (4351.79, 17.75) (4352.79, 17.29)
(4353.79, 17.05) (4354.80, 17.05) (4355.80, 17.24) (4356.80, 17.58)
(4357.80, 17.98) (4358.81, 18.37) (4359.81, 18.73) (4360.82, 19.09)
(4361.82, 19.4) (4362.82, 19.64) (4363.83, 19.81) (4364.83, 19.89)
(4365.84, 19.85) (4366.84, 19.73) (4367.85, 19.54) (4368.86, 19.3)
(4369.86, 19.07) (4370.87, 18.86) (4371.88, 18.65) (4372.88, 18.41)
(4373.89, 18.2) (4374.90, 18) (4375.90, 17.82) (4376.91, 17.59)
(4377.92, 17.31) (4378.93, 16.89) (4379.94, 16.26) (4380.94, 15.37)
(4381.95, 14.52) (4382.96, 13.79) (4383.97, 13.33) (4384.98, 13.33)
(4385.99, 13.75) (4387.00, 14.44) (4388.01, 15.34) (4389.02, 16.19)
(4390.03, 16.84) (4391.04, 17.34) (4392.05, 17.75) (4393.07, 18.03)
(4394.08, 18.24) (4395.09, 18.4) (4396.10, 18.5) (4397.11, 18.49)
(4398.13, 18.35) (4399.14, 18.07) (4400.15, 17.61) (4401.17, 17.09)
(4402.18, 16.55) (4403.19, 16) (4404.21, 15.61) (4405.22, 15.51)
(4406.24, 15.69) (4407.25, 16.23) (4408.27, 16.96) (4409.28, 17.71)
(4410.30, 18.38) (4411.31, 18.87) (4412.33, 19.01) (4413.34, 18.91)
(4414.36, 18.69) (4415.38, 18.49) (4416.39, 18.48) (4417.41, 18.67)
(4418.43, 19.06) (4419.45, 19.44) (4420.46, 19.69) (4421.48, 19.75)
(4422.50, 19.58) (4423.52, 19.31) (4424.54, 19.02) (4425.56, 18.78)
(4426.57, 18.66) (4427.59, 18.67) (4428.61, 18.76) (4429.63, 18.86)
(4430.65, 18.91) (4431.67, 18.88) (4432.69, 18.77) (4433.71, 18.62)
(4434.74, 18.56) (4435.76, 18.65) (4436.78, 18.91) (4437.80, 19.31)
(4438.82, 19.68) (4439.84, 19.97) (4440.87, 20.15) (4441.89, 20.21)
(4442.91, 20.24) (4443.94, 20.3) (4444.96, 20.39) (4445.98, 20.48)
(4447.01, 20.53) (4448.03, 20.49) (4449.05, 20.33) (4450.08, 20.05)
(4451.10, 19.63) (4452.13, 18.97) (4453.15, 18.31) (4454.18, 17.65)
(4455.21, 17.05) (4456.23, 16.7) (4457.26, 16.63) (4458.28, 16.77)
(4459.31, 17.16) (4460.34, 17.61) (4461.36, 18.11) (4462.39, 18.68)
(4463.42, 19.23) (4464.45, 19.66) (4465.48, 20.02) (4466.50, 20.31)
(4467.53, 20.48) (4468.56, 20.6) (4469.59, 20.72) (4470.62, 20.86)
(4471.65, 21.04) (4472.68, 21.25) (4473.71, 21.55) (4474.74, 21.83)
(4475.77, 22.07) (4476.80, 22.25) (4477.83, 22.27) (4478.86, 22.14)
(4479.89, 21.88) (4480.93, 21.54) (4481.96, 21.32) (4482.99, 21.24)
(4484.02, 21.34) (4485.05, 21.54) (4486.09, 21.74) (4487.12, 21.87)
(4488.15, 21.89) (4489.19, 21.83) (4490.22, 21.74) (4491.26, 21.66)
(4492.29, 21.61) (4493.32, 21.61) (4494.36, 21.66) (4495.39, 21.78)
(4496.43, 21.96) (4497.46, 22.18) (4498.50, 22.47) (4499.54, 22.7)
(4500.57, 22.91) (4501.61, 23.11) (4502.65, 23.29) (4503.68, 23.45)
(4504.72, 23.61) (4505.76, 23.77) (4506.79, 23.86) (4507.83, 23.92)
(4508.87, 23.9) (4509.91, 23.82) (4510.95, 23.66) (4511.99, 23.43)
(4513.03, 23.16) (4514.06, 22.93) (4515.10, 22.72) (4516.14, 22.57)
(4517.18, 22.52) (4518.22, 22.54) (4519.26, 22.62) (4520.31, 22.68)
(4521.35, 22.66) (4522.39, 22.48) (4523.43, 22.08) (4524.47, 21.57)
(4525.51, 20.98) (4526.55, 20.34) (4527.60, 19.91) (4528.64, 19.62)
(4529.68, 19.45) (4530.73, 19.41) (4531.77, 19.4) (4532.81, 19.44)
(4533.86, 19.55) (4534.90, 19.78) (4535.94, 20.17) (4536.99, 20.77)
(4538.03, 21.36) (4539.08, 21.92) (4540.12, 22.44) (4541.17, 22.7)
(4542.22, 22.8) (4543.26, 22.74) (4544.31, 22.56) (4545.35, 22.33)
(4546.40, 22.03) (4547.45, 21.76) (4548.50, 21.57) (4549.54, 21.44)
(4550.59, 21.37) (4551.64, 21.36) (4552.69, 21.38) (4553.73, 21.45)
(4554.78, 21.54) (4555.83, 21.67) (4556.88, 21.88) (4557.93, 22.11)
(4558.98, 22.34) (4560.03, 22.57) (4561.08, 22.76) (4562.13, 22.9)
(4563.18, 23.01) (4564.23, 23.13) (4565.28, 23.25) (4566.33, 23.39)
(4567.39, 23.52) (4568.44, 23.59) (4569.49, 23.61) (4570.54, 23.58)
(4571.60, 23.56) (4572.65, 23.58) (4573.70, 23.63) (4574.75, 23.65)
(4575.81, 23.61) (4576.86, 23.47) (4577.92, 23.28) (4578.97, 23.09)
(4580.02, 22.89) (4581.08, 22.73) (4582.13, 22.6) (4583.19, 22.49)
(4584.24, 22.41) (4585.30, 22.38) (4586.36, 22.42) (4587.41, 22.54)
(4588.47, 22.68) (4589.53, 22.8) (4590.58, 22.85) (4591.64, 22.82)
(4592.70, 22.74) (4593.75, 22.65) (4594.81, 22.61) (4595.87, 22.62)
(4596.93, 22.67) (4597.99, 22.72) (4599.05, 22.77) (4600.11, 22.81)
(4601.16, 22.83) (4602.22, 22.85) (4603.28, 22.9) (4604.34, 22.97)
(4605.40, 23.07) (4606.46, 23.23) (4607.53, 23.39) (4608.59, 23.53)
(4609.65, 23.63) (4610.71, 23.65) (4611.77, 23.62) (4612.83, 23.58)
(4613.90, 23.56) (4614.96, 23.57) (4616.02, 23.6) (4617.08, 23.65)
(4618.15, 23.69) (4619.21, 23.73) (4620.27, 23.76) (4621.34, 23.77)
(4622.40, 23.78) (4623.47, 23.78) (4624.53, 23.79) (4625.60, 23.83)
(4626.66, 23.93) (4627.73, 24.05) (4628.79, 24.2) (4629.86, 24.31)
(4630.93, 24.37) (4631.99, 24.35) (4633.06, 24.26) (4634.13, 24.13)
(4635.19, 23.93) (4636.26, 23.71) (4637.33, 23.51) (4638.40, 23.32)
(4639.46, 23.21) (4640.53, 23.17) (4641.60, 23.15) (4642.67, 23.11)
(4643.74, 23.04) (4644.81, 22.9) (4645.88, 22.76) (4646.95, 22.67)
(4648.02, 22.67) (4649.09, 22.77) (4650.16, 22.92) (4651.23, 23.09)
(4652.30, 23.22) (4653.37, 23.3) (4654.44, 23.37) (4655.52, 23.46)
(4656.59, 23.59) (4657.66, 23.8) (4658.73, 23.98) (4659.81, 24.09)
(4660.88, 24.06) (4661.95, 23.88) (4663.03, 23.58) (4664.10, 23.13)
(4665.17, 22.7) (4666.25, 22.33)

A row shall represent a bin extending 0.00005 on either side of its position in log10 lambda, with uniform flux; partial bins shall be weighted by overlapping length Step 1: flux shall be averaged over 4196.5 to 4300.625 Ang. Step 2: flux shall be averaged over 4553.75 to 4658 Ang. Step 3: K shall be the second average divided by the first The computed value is 1.66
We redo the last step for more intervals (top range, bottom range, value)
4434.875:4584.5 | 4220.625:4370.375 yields 1.43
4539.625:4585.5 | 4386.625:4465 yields 1.23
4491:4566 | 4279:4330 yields 1.60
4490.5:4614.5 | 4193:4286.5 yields 1.58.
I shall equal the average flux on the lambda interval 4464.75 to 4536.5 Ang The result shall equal 21.8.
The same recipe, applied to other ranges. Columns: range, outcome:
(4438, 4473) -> 19.4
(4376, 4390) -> 15.4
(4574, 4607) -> 22.8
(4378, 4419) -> 16.9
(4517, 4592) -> 22.1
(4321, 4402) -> 17.6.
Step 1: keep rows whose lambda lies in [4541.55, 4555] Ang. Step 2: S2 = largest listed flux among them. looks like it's 22.8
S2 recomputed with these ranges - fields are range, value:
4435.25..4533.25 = 23.92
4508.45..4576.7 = 23.9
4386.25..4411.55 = 18.87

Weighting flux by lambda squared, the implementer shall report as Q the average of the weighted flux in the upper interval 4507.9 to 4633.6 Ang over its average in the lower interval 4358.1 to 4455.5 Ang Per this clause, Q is 1.3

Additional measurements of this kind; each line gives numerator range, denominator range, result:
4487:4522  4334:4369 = 1.32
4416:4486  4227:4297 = 1.55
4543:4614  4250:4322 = 1.92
